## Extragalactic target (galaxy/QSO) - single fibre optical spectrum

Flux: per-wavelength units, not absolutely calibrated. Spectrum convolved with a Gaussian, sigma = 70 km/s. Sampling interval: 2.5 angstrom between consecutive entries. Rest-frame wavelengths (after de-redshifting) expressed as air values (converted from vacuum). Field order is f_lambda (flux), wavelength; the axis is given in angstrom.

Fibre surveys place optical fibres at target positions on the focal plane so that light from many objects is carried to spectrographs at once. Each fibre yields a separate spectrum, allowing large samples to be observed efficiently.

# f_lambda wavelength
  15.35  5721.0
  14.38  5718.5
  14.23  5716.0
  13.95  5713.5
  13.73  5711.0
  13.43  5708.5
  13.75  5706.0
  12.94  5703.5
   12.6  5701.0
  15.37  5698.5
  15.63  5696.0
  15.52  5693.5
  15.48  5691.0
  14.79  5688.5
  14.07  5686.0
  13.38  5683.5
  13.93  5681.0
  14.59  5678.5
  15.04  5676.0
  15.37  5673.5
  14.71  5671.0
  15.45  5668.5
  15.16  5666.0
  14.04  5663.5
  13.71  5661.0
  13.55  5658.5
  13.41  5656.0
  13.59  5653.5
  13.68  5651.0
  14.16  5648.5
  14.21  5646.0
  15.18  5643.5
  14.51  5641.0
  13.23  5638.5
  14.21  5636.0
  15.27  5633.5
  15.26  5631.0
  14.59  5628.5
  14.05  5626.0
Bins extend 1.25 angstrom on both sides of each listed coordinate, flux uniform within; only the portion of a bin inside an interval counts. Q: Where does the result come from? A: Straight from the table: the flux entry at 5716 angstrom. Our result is 14.23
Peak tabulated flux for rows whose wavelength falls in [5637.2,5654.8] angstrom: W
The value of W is 15.18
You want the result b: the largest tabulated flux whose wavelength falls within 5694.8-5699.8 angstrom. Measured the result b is 15.63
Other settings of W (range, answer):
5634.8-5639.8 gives 14.21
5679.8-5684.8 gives 13.93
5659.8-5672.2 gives 15.45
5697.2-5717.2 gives 15.37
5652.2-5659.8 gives 13.59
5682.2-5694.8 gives 15.52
